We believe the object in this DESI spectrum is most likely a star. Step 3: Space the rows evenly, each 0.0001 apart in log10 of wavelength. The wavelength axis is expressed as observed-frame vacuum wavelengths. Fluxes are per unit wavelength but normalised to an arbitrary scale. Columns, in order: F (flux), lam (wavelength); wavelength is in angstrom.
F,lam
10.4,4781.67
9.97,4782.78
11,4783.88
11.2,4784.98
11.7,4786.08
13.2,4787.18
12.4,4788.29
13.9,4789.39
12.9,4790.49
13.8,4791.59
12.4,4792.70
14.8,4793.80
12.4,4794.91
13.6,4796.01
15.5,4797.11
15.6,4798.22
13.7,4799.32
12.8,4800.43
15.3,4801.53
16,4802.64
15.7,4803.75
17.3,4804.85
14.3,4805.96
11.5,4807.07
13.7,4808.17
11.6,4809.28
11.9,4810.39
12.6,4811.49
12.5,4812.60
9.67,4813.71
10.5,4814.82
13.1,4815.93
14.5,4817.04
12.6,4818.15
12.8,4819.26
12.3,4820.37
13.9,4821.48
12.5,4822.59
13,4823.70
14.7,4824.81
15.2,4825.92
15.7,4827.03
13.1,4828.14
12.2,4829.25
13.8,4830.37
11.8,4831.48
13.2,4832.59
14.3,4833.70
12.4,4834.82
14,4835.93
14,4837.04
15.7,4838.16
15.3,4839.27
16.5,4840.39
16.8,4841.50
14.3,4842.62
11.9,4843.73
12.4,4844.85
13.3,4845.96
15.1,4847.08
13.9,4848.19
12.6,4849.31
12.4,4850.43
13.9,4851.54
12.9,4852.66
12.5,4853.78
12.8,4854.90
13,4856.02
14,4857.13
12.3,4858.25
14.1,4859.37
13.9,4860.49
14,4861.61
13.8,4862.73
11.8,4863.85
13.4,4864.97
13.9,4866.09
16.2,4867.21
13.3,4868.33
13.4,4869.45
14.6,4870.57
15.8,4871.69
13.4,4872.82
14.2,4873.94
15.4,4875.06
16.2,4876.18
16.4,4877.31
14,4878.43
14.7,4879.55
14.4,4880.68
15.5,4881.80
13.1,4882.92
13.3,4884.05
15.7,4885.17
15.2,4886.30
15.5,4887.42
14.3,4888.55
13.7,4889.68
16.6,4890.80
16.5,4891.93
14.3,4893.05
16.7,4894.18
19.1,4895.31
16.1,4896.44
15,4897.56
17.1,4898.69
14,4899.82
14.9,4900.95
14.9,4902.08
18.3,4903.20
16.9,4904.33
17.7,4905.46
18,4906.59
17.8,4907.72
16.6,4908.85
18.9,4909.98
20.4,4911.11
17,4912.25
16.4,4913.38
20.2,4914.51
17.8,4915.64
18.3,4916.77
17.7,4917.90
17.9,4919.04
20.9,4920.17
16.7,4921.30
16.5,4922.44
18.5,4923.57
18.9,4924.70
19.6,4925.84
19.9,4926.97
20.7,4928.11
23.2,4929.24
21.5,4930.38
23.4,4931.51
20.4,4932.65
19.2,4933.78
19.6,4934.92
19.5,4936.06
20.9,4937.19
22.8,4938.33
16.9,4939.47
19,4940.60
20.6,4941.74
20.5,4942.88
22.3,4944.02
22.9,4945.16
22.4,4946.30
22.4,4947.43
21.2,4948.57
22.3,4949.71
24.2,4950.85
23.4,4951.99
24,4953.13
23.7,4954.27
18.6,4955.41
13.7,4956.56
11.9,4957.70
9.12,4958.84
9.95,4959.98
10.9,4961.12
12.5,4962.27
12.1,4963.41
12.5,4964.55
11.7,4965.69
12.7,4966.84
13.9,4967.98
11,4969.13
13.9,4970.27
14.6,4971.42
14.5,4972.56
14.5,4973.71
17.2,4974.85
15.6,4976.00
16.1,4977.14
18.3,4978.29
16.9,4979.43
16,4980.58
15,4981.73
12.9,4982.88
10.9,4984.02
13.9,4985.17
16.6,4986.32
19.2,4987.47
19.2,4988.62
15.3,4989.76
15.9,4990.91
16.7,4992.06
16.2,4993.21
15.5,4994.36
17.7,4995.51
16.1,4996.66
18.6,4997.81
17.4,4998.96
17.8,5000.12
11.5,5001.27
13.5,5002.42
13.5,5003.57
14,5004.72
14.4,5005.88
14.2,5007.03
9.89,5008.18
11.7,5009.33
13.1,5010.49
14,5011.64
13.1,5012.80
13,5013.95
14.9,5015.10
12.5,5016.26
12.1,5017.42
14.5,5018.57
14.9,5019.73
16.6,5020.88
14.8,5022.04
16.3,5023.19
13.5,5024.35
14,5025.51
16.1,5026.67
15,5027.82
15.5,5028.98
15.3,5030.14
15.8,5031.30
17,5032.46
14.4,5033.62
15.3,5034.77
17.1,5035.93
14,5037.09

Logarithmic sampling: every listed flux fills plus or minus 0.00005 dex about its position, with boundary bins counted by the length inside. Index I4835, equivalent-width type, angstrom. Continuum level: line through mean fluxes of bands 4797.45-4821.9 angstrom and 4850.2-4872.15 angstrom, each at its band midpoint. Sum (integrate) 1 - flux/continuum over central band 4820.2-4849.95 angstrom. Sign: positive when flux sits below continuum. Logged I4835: -0.8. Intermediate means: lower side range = 13.4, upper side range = 13.6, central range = 13.9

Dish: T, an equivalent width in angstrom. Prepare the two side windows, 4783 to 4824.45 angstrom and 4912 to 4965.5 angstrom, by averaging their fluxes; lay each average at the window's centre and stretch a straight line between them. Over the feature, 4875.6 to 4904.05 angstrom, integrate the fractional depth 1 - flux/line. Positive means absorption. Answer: 2.2 angstrom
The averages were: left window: 13.2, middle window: 15.4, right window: 18.8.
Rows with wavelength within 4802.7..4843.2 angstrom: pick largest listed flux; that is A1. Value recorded 17.3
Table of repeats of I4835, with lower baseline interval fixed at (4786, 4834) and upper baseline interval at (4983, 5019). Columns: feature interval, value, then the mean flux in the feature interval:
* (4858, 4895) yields -1.89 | 14.6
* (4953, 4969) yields 0.79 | 13.7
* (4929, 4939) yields -4.76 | 21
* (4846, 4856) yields 0.33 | 13.2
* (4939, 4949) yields -4.62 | 21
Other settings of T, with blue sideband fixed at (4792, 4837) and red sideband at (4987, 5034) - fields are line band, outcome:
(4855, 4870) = 0.3 angstrom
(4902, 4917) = -3.9 angstrom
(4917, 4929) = -3.8 angstrom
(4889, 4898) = -1.2 angstrom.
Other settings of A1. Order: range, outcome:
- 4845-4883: 16.4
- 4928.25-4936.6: 23.4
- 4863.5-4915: 20.4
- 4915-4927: 20.9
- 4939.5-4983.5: 24.2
